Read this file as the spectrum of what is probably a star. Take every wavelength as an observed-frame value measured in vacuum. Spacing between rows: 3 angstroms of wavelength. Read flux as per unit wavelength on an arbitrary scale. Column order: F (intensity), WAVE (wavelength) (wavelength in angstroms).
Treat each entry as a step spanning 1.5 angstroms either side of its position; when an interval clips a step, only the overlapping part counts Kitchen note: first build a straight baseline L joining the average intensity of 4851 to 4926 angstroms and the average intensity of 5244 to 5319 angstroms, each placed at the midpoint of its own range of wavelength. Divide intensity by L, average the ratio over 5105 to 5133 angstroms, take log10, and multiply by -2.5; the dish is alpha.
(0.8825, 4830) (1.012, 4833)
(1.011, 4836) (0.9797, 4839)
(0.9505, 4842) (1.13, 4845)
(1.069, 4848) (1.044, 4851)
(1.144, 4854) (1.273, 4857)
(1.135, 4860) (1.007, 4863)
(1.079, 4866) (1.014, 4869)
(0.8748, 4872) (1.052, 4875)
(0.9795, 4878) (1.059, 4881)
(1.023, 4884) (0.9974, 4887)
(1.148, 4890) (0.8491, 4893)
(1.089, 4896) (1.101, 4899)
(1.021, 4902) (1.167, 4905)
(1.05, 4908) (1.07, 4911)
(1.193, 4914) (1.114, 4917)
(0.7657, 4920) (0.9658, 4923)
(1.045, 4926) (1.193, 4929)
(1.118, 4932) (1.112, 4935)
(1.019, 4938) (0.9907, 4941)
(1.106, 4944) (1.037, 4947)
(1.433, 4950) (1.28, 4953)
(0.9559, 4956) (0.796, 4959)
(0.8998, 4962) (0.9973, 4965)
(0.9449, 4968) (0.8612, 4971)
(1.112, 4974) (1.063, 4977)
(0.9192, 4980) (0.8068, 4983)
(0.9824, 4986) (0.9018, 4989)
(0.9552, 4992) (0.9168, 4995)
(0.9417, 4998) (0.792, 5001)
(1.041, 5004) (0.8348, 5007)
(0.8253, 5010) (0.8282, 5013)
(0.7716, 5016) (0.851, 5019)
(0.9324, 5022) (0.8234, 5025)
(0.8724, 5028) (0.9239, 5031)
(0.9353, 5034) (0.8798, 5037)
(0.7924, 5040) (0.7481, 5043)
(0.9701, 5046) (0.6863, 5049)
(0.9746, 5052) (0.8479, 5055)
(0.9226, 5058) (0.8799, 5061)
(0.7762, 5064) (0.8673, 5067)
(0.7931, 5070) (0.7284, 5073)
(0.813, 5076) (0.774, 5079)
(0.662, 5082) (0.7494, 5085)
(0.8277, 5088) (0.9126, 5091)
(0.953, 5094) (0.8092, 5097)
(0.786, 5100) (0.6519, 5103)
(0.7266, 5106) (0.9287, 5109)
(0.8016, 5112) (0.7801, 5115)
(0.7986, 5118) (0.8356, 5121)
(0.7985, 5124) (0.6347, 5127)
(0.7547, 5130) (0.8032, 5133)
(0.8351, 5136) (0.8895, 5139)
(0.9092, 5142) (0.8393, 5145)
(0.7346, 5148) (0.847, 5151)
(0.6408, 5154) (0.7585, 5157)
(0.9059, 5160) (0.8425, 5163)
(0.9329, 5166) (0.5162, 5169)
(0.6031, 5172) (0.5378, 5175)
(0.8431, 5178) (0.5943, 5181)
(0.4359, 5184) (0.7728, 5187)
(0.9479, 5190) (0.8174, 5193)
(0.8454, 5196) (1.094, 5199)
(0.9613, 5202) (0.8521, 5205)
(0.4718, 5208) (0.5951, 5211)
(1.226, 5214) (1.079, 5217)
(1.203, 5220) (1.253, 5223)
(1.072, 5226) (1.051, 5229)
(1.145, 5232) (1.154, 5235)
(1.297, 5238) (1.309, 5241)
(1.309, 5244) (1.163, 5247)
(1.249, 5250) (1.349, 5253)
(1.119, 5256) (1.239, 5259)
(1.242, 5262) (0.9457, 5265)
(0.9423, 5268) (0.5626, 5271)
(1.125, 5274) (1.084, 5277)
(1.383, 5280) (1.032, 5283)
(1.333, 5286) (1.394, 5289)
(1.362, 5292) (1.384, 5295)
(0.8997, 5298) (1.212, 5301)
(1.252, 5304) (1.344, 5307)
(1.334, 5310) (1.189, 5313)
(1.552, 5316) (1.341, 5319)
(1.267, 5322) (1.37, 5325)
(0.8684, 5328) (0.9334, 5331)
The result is 0.401 mag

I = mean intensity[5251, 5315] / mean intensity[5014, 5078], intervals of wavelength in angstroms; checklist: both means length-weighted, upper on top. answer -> 1.40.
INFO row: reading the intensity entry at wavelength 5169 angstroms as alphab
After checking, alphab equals 0.5162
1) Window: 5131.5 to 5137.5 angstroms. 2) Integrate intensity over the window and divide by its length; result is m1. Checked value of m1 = 0.819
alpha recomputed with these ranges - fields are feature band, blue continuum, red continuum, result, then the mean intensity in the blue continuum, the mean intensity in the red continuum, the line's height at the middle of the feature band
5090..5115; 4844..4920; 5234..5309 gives 0.36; 1.06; 1.19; 1.13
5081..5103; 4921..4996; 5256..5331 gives 0.32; 1.02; 1.19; 1.08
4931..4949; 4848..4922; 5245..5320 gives 0.00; 1.05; 1.2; 1.07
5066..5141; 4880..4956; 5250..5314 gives 0.38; 1.08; 1.18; 1.13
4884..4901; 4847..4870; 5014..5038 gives 0.02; 1.1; 0.873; 1.05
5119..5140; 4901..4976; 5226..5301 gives 0.38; 1.05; 1.17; 1.12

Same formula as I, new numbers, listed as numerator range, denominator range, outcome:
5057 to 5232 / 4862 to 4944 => 0.79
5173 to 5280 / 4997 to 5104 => 1.19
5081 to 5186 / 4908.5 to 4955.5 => 0.70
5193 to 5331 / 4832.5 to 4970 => 1.08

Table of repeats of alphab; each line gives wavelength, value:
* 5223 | 1.253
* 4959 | 0.796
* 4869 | 1.014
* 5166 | 0.9329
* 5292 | 1.362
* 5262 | 1.242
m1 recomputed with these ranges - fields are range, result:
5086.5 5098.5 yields 0.876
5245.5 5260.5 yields 1.22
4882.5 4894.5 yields 1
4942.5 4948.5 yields 1.07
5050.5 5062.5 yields 0.906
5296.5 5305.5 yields 1.12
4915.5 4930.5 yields 1.02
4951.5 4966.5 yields 0.986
